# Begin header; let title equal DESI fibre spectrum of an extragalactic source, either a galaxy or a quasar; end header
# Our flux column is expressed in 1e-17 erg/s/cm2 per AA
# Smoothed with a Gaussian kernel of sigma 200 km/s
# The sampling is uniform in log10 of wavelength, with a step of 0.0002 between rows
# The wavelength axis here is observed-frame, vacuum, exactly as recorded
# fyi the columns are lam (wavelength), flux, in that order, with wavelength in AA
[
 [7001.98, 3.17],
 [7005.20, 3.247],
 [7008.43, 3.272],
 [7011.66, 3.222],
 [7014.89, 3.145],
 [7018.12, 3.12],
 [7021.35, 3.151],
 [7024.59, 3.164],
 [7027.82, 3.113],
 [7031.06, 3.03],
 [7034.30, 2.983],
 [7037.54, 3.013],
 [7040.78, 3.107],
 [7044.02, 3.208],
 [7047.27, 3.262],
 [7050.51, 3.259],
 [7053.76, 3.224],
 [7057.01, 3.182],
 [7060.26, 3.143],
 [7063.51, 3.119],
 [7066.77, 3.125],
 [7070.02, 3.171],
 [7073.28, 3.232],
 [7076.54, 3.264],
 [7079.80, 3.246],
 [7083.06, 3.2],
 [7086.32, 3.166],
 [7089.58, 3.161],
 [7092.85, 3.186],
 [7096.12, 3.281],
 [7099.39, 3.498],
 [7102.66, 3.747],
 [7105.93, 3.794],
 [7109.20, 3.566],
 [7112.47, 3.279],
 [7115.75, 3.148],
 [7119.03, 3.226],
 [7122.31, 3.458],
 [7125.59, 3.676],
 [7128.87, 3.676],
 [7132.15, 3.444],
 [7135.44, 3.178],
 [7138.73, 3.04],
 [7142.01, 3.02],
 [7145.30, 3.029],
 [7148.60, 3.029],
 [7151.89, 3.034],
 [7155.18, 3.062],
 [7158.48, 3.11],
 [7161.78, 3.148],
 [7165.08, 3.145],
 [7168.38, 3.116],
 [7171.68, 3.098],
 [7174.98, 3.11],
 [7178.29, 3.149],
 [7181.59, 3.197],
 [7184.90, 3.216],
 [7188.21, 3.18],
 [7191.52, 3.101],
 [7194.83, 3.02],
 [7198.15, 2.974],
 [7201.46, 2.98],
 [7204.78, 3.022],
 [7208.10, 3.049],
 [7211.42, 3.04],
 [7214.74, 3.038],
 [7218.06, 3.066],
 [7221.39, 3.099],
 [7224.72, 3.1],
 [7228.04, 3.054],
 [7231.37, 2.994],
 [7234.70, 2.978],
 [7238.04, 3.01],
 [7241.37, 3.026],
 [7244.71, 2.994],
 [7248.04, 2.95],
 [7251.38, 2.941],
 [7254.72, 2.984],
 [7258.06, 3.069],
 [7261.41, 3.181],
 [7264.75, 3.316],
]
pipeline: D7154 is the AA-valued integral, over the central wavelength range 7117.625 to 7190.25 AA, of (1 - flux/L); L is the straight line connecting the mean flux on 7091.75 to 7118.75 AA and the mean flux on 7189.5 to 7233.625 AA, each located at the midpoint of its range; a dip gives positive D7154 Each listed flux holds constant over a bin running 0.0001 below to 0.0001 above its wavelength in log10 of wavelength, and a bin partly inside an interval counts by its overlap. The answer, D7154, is 1.3 AA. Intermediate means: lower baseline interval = 3.43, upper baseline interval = 3.04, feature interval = 3.2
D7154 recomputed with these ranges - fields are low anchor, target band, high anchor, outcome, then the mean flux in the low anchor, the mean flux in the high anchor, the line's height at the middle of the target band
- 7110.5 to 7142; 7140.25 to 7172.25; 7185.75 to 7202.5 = 1.3 AA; 3.33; 3.06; 3.21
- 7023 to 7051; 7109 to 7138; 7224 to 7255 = -3.0 AA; 3.12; 3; 3.07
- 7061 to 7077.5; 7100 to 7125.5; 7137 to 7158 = -3.1 AA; 3.18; 3.04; 3.1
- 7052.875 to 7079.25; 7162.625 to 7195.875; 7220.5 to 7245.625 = -0.6 AA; 3.18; 3.03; 3.08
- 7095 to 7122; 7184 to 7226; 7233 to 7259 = 0.8 AA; 3.45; 2.99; 3.13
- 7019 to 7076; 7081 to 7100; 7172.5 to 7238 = -0.7 AA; 3.15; 3.07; 3.13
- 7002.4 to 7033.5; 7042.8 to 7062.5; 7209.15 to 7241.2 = -0.4 AA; 3.16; 3.04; 3.14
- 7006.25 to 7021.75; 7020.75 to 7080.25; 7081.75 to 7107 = 2.1 AA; 3.19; 3.37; 3.27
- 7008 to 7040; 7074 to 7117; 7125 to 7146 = -1.6 AA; 3.12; 3.29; 3.23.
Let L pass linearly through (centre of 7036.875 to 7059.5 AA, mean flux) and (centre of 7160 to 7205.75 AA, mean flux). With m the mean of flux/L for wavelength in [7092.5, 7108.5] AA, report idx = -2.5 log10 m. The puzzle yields -0.122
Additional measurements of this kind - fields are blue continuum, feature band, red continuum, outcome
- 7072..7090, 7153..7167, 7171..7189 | 0.021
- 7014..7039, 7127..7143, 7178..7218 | -0.071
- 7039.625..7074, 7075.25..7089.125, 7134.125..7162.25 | -0.021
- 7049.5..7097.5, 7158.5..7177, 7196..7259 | -0.012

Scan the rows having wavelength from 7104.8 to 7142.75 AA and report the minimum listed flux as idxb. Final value 3.02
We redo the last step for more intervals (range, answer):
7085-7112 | 3.161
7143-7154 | 3.029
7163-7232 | 2.974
